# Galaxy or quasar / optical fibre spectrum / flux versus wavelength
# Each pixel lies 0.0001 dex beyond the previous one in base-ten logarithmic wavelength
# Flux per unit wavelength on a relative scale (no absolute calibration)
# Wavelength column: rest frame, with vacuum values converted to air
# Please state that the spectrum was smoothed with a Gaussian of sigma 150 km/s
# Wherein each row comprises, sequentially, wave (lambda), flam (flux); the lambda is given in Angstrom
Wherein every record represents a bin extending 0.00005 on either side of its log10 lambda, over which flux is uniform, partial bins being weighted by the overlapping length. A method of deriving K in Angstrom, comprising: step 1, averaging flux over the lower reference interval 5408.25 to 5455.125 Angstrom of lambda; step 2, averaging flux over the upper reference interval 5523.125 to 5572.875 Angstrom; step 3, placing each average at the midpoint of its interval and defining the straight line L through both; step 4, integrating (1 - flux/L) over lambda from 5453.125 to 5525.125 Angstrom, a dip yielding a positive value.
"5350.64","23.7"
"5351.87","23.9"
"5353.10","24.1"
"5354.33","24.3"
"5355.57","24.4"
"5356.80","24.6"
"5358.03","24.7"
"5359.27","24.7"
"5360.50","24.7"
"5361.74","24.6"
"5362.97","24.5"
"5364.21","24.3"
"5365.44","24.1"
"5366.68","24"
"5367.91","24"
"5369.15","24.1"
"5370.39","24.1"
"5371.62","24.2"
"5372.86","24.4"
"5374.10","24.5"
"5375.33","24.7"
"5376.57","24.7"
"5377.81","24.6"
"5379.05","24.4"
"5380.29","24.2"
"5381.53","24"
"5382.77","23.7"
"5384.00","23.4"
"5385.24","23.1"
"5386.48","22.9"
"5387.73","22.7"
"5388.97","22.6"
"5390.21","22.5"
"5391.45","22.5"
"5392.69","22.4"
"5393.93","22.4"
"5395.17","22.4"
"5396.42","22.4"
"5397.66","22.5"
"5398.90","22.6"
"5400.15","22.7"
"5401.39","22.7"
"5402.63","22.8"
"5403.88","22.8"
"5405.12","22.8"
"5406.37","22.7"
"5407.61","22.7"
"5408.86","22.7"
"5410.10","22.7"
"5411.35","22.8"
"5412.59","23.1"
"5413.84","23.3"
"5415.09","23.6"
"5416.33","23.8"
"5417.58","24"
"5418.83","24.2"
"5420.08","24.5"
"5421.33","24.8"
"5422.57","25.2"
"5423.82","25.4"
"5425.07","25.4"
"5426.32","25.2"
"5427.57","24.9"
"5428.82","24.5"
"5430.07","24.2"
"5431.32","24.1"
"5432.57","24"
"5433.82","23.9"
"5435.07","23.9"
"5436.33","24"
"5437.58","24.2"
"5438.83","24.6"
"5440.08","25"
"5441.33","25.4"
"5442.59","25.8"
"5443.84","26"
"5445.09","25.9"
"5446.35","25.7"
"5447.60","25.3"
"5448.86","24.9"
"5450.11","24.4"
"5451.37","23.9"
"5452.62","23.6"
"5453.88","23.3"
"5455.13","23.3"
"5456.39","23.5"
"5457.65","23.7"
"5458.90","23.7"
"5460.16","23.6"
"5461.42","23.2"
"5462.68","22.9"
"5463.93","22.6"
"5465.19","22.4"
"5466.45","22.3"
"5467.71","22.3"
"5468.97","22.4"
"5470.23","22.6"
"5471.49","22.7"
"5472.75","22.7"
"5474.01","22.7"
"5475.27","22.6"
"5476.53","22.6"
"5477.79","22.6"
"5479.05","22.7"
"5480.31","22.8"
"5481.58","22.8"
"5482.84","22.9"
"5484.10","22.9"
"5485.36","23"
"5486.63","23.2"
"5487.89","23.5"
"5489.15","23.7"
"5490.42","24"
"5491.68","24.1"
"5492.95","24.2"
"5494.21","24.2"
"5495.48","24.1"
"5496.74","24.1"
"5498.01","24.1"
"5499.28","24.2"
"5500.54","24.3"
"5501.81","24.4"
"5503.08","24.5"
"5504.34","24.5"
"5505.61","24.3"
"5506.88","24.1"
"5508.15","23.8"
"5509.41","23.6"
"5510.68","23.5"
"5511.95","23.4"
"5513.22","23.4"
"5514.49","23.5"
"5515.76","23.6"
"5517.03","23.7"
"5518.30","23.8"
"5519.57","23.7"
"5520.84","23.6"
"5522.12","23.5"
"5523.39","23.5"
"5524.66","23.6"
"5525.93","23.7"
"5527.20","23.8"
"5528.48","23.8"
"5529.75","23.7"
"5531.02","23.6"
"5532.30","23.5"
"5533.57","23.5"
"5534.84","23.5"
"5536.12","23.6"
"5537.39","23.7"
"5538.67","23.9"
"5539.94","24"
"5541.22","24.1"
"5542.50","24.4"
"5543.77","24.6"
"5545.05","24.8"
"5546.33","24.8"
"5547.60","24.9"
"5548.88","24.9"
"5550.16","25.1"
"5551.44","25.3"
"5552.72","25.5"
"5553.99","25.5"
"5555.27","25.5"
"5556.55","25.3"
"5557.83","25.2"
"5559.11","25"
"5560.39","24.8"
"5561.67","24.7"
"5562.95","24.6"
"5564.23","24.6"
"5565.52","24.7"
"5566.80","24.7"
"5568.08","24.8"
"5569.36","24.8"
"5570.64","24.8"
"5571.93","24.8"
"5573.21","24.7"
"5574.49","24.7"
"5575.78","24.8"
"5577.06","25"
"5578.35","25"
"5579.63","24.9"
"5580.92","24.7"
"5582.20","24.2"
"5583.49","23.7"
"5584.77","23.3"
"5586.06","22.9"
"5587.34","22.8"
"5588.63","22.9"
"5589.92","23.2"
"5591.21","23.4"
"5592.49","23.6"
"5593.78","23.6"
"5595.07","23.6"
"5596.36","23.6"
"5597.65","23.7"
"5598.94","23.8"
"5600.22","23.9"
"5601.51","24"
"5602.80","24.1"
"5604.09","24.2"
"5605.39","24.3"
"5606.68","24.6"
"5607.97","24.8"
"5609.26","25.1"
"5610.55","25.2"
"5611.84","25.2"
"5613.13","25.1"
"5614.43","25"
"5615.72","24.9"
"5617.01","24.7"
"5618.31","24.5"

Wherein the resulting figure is 3.0 Angstrom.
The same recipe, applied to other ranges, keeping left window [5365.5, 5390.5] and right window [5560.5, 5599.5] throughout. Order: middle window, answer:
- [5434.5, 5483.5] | 0.7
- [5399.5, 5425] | 0.4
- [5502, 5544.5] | 0.5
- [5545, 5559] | -0.6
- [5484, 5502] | 0.1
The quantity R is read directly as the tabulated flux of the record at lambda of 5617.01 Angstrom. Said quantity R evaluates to 24.7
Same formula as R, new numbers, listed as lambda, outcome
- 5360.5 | 24.7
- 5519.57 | 23.7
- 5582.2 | 24.2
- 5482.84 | 22.9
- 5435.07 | 23.9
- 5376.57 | 24.7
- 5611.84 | 25.2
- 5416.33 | 23.8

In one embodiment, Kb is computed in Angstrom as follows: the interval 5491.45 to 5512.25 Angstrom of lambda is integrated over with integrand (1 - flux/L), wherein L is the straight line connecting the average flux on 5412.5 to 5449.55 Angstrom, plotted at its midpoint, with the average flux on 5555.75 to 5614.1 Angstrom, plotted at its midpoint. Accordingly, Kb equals 0.4 Angstrom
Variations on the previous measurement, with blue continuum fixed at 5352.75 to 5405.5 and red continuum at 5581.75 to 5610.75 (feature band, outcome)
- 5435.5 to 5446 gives -0.6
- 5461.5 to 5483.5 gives 1.0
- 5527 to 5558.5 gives -0.9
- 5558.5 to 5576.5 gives -0.7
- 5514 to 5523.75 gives 0.1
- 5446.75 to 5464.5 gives 0.0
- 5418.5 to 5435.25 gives -0.7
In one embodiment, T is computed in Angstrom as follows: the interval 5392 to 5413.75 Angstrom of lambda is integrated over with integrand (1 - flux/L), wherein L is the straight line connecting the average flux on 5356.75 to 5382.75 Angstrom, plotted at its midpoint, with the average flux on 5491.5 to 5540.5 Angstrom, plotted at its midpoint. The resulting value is 1.41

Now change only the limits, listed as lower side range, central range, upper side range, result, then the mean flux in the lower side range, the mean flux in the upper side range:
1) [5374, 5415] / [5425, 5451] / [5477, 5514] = -1.61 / 23.1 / 23.7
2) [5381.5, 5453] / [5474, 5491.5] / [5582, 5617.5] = 0.62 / 23.8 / 24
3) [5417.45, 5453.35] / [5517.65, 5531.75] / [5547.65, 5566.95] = 0.72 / 24.7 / 25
